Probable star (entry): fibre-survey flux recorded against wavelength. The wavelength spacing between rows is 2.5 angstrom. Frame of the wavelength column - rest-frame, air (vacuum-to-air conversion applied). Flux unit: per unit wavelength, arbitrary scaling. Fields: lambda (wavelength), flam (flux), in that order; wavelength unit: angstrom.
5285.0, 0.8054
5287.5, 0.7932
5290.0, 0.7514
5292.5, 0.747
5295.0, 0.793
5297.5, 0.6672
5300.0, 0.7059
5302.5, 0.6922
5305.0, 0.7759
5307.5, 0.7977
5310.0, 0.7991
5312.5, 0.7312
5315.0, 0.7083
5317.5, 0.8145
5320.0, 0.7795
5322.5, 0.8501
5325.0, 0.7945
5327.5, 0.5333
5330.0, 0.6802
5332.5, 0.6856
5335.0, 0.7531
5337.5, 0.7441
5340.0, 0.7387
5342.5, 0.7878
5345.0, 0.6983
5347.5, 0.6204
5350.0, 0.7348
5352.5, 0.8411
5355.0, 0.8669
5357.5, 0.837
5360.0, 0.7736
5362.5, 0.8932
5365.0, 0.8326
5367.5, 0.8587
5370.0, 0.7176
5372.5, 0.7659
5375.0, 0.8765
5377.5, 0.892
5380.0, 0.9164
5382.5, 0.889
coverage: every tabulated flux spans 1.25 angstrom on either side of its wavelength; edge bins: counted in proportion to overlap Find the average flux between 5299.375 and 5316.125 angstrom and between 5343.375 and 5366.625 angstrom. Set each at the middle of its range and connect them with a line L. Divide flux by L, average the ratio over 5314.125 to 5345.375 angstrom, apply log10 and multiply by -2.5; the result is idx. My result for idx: 0.04 mag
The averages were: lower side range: 0.746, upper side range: 0.79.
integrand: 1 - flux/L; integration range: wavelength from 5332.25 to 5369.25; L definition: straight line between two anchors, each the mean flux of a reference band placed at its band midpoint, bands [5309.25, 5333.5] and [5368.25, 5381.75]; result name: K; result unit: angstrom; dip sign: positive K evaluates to 0.6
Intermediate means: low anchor 0.737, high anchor 0.837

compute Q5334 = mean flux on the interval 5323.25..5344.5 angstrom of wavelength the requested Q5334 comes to 0.717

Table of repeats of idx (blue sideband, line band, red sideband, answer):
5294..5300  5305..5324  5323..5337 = -0.10 mag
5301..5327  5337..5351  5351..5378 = 0.12 mag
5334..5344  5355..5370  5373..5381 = 0.00 mag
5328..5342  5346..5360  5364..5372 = -0.02 mag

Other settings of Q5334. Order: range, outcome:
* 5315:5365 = 0.76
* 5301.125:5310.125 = 0.761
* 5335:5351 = 0.723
